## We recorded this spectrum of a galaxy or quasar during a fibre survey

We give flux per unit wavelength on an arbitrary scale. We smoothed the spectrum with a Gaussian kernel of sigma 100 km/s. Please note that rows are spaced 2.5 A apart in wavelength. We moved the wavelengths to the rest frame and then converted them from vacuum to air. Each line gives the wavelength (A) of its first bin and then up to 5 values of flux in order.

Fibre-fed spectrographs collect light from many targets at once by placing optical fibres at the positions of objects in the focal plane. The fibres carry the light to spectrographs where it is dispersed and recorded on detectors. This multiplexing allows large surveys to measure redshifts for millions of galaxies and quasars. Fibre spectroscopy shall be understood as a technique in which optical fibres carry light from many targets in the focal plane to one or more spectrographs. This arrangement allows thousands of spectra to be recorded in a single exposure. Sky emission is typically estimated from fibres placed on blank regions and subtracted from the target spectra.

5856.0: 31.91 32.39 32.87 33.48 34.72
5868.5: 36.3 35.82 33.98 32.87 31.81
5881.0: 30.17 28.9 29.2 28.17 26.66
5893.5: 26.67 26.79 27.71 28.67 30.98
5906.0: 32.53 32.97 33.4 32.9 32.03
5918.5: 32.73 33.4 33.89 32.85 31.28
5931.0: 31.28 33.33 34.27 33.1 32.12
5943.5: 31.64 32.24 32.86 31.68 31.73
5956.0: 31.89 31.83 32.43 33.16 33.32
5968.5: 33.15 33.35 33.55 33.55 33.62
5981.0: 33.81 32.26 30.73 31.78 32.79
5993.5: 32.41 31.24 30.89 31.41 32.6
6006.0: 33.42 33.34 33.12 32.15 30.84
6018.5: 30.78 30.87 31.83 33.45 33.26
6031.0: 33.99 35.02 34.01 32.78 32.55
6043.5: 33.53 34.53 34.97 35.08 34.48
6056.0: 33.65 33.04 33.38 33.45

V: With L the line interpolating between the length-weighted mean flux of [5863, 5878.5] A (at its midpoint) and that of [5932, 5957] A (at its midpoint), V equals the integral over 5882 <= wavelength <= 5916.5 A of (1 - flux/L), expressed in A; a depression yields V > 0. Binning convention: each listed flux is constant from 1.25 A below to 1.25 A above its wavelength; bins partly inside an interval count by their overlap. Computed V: 3.9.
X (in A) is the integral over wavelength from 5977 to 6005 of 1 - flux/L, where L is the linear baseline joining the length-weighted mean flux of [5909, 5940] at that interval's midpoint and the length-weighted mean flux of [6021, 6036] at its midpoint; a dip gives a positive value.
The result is 0.8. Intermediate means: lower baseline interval 32.9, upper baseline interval 33.3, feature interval 32.2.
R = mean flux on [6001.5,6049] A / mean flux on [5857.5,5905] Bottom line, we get 1.1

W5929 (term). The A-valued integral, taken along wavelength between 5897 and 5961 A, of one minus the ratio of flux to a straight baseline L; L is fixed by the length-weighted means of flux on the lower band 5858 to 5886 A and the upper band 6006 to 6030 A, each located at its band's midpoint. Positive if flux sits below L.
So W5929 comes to 1.0 A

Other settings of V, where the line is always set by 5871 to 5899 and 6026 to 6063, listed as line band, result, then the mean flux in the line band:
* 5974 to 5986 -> -0.33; 33.1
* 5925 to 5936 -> -0.54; 32.4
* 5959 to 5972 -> -0.50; 33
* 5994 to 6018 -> 0.56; 32.1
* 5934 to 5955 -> -0.83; 32.5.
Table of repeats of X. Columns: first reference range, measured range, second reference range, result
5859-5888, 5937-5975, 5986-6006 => -0.5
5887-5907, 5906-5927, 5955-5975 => -2.3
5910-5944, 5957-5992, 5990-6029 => -0.4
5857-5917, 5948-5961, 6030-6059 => 0.2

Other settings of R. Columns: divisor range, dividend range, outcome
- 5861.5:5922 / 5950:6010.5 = 1.04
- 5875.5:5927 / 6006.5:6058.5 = 1.08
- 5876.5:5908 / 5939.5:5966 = 1.10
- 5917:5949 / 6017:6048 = 1.01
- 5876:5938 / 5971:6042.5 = 1.05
